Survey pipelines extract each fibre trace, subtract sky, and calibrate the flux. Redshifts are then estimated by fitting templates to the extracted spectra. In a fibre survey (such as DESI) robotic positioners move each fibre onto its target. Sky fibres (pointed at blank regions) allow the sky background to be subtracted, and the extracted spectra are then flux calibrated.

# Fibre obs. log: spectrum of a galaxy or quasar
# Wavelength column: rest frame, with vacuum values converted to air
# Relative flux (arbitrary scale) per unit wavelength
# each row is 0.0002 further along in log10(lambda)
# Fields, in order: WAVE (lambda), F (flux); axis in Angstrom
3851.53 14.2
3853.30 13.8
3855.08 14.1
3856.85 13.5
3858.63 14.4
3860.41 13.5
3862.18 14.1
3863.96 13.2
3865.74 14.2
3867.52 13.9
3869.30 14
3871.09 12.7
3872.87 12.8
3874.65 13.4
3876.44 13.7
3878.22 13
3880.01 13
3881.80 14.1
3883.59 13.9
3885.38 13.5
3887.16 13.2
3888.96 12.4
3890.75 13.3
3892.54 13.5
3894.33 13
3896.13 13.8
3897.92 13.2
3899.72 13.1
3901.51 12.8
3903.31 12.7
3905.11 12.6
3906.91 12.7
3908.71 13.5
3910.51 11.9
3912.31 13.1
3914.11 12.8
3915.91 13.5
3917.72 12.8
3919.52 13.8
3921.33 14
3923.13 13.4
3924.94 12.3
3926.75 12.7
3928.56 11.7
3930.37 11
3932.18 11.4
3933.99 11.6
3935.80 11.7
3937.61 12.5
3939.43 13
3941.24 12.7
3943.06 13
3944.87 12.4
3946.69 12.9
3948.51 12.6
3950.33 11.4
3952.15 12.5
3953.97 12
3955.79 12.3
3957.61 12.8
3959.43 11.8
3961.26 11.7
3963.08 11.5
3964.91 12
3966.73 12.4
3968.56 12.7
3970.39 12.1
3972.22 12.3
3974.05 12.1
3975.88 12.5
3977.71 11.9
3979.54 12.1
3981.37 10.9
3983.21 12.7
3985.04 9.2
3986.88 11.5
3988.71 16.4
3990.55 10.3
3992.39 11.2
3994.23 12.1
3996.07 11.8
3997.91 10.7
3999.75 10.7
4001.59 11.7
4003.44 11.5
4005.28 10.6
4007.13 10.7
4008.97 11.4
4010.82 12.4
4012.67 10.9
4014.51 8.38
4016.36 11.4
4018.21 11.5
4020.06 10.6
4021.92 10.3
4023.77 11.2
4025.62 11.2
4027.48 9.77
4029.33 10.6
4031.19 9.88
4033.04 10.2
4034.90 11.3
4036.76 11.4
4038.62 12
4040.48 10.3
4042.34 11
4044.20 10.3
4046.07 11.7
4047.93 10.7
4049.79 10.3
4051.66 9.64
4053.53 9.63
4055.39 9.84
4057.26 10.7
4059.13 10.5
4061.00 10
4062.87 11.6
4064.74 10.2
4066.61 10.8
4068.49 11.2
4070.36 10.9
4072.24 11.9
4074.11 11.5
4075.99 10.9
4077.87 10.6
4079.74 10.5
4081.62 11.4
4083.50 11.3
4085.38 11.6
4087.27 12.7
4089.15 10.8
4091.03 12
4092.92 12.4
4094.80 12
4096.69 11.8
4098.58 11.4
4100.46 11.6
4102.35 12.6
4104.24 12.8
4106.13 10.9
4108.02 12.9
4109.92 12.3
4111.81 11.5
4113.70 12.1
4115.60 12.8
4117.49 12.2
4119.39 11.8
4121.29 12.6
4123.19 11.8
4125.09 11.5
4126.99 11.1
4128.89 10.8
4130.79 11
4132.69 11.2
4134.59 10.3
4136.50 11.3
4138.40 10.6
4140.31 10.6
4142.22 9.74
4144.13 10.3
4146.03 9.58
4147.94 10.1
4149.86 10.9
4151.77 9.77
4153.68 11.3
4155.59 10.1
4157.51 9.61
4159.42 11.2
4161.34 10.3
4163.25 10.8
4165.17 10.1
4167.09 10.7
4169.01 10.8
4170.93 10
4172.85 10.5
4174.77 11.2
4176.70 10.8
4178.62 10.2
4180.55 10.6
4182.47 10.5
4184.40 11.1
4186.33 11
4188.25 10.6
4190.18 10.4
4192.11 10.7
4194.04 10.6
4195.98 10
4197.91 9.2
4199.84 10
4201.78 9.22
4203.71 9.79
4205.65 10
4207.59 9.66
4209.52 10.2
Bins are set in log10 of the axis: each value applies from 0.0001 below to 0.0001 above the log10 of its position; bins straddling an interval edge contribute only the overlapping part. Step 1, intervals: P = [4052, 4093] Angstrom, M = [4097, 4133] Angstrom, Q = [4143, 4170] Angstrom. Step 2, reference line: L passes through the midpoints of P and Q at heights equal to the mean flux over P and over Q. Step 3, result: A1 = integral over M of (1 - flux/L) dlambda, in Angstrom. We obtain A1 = -3.9 Angstrom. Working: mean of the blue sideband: 11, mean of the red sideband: 10.4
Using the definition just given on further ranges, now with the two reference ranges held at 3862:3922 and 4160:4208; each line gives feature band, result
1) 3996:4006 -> 0.9 Angstrom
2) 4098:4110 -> -1.0 Angstrom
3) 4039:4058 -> 2.0 Angstrom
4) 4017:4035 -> 1.9 Angstrom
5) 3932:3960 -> 0.9 Angstrom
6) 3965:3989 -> 0.6 Angstrom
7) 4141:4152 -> 0.7 Angstrom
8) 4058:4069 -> 0.8 Angstrom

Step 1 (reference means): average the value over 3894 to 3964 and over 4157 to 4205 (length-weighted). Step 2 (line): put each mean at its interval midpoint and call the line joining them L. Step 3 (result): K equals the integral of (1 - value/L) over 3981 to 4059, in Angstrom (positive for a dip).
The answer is 5.5 Angstrom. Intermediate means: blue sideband 12.6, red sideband 10.4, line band 11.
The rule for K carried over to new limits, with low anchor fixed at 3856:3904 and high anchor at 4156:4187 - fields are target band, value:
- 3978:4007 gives 1.81 Angstrom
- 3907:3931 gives 0.37 Angstrom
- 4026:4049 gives 2.14 Angstrom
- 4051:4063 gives 1.53 Angstrom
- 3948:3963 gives 0.69 Angstrom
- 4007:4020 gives 1.25 Angstrom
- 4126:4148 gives 0.68 Angstrom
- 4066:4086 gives 0.62 Angstrom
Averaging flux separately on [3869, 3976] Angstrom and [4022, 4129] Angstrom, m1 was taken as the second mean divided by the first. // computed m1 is 0.89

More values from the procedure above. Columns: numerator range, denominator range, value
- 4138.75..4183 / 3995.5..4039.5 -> 0.96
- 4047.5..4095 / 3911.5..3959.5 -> 0.88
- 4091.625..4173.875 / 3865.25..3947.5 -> 0.86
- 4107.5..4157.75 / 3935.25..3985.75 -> 0.91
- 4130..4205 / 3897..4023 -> 0.86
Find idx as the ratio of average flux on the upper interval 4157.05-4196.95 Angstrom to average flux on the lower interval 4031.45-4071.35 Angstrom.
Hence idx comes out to 1.0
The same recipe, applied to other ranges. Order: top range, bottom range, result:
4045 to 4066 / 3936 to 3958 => 0.84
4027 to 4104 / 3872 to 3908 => 0.84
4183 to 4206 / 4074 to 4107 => 0.88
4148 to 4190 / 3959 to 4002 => 0.89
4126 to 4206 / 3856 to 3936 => 0.80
